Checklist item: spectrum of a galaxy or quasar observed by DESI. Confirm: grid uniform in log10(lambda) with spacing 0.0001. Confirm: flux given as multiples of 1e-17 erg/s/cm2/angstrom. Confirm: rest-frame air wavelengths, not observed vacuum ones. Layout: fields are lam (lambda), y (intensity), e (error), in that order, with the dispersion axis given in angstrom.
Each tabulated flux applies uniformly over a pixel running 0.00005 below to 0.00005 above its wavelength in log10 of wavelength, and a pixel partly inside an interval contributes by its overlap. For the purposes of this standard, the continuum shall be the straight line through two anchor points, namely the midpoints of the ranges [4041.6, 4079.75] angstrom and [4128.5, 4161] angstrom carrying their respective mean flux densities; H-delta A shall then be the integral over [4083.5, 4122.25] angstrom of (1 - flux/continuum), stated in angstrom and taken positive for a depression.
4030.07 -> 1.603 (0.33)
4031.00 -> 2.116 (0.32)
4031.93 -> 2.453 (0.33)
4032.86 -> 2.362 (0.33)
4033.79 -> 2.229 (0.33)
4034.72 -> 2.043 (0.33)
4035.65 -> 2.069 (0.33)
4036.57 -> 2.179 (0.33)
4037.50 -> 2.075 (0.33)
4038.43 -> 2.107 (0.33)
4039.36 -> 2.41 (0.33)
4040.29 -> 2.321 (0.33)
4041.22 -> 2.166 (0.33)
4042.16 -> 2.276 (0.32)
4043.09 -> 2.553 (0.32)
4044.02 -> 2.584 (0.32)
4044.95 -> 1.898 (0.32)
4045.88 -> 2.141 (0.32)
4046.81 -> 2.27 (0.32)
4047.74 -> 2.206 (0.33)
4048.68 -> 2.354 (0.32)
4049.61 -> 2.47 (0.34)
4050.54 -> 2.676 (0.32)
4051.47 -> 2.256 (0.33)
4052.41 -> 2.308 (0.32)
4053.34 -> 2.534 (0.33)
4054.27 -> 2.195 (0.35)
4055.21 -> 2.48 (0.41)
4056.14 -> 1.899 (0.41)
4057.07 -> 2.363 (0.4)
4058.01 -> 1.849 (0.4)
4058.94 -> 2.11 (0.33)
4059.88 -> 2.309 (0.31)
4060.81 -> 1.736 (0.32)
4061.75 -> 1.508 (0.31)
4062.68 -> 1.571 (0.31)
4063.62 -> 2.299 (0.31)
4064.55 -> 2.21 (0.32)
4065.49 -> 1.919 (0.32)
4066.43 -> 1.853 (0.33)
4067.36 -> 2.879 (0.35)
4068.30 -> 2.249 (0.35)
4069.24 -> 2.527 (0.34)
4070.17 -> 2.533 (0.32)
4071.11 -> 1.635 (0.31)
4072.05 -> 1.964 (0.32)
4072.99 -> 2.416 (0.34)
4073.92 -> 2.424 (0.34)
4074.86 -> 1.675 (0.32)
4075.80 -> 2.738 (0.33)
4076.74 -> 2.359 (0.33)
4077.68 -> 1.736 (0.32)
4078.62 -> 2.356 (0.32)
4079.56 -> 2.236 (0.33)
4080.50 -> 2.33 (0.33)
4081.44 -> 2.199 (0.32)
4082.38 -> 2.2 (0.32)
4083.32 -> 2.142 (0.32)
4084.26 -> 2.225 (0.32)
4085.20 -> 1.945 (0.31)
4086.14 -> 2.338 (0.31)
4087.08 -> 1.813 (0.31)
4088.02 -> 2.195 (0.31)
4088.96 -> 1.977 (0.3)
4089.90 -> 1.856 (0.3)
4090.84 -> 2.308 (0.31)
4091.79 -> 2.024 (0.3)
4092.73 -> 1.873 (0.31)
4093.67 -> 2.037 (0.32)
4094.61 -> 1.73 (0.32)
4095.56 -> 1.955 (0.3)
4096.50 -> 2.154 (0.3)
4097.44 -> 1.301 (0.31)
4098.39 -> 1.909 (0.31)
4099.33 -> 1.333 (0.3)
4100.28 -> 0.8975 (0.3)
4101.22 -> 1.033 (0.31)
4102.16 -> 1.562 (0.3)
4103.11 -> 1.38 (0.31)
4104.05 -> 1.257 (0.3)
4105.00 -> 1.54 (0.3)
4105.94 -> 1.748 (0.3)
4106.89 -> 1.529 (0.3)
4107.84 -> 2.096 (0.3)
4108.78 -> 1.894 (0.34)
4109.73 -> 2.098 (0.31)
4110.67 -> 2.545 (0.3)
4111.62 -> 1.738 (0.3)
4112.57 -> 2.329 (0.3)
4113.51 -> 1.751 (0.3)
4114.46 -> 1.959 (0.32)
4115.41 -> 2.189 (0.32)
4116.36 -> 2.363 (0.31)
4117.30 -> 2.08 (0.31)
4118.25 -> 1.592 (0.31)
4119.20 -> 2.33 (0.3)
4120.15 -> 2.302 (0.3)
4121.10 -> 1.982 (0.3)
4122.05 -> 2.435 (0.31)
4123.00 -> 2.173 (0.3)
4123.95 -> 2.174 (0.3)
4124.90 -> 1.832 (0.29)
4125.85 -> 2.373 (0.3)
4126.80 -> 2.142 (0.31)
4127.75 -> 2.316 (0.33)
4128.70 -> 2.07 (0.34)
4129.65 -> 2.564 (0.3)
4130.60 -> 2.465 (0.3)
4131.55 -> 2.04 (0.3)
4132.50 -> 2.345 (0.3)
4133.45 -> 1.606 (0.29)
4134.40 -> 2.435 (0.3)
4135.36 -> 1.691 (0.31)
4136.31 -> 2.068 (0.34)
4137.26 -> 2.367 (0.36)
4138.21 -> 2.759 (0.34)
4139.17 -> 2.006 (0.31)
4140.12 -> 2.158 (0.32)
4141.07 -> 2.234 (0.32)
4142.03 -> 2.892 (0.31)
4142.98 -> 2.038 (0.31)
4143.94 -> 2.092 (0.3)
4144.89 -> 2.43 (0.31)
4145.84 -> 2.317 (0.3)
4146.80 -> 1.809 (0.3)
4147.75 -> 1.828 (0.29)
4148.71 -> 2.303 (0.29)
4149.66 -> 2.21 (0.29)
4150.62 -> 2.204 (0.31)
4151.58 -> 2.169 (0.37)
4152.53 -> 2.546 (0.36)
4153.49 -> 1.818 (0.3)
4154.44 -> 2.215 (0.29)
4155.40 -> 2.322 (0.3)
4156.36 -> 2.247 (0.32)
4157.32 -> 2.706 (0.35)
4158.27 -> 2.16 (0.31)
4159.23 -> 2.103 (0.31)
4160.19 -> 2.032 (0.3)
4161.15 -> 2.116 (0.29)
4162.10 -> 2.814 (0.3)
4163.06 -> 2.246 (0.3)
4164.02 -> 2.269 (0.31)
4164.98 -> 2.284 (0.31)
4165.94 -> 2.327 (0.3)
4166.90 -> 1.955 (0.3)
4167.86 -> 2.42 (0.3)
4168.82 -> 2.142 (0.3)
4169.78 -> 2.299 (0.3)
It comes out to 5.6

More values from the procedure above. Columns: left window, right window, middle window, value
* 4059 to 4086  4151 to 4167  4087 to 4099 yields 1.36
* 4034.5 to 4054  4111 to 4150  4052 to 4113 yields 6.26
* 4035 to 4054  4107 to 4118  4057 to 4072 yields 0.93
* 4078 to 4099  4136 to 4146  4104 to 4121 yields 1.45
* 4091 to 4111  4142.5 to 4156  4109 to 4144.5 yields -4.06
